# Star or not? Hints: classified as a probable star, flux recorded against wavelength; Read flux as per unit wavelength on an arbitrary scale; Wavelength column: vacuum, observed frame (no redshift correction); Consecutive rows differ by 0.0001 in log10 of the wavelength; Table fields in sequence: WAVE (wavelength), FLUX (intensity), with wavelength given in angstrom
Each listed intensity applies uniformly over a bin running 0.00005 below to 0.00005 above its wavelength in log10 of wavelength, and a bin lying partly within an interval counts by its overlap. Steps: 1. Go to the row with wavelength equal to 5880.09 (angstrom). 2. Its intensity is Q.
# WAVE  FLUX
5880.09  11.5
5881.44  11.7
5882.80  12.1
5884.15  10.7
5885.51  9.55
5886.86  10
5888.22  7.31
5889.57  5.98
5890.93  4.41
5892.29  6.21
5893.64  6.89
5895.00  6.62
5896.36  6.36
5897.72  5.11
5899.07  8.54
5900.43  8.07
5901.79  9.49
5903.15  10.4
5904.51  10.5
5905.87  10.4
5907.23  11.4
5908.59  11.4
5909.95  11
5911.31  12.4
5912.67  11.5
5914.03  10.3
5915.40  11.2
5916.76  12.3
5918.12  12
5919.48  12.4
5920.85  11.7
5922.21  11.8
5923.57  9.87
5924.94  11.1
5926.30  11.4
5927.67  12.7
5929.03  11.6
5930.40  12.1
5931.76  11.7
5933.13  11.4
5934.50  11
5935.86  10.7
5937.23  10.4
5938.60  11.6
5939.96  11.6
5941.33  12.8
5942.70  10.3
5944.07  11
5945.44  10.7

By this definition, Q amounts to 11.5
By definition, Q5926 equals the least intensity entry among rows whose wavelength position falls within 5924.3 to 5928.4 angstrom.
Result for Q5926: 11.1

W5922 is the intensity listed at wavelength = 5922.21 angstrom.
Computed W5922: 11.8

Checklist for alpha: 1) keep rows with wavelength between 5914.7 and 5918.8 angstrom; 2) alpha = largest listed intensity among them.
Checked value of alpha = 12.3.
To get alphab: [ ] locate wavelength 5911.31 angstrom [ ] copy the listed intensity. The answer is 12.4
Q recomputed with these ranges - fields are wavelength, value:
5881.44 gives 11.7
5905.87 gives 10.4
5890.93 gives 4.41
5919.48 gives 12.4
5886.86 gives 10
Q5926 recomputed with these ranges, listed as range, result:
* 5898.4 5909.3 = 8.07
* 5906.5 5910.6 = 11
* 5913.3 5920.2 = 10.3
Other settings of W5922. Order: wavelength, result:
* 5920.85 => 11.7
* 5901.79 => 9.49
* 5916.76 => 12.3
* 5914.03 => 10.3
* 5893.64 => 6.89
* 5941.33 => 12.8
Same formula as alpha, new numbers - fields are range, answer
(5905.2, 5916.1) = 12.4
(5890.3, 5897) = 6.89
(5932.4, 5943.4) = 12.8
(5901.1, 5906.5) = 10.5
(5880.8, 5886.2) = 12.1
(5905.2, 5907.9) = 11.4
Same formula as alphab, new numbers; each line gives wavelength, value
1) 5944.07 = 11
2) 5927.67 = 12.7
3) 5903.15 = 10.4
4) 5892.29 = 6.21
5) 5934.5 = 11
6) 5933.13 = 11.4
